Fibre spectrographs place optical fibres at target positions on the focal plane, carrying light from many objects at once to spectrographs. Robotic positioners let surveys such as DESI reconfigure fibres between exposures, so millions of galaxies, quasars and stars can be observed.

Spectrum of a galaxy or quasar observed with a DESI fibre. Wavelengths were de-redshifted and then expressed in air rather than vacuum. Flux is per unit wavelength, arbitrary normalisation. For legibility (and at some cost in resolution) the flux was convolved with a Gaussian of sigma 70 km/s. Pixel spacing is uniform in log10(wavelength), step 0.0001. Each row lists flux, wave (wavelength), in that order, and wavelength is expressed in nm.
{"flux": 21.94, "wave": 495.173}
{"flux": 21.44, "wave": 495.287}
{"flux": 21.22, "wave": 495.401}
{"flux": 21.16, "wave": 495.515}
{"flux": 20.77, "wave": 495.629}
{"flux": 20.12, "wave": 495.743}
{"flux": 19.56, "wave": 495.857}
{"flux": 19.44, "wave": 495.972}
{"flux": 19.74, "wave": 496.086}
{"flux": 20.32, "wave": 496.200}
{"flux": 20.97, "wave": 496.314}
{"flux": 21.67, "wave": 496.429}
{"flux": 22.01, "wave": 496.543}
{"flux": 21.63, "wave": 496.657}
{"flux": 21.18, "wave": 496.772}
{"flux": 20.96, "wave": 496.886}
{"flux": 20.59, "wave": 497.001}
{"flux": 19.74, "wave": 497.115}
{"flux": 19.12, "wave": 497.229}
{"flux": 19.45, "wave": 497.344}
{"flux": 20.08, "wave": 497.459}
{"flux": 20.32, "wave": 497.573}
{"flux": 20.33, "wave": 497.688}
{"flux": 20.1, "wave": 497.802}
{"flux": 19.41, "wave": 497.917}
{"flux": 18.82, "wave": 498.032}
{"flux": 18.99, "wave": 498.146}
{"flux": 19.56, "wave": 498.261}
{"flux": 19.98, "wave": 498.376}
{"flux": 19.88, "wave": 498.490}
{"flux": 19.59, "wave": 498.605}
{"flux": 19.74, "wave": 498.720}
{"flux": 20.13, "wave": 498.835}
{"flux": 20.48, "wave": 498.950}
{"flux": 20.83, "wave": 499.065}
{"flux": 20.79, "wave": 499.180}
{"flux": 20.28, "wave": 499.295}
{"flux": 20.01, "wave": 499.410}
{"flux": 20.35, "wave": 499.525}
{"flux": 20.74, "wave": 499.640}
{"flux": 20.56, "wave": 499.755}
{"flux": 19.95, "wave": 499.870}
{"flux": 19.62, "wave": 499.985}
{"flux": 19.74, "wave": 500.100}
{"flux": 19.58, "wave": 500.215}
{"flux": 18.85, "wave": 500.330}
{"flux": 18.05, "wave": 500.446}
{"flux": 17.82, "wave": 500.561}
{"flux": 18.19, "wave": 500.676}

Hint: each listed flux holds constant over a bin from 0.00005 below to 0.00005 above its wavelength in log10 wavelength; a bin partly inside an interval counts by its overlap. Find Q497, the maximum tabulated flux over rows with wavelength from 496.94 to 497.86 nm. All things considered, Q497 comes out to 20.59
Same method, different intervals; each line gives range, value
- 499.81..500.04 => 19.95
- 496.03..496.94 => 22.01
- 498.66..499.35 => 20.83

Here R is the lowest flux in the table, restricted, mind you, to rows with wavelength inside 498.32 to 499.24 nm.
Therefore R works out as 19.59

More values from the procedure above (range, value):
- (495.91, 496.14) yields 19.44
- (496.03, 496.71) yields 19.74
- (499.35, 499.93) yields 19.95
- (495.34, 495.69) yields 20.77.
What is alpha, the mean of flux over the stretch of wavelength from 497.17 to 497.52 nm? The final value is 19.6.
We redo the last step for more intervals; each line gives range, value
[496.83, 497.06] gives 20.8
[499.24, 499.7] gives 20.4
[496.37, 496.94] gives 21.5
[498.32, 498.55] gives 20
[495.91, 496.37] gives 20.1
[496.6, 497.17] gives 20.8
